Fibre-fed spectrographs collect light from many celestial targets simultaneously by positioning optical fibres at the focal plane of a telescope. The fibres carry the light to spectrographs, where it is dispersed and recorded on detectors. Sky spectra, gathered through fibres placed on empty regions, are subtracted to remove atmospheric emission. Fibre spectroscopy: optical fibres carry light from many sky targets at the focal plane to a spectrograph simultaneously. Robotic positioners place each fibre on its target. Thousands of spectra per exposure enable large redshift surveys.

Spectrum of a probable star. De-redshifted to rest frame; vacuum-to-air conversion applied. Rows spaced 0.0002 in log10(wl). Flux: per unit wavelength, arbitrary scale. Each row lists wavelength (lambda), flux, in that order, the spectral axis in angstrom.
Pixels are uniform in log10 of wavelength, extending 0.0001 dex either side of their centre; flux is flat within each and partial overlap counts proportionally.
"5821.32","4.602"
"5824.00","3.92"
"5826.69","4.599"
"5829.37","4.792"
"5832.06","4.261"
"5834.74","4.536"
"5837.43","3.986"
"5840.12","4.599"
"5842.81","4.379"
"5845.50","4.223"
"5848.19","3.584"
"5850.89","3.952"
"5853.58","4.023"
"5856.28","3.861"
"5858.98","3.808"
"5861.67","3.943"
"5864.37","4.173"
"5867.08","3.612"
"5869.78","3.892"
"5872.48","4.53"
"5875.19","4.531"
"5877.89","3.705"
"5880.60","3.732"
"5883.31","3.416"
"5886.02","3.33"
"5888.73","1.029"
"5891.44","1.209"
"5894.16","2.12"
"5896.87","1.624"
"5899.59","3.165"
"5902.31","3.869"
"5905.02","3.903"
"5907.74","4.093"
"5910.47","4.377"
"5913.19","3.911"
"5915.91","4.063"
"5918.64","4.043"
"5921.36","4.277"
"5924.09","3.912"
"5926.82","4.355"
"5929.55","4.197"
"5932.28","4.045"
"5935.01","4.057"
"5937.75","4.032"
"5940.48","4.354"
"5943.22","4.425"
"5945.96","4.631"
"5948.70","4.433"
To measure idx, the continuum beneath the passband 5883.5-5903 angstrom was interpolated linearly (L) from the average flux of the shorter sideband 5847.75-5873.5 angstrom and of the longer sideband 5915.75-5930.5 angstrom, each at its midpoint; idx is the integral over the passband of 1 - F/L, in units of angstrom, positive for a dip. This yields 8.2 angstrom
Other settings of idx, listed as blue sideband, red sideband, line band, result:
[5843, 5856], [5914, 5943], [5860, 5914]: 8.63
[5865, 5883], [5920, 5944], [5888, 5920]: 7.27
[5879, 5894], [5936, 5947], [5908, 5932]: -3.44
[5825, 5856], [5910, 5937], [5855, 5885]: 1.99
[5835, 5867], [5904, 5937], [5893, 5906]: 3.71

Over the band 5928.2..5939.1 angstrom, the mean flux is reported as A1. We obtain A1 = 4.08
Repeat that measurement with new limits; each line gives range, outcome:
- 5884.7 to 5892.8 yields 1.85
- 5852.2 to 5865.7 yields 3.96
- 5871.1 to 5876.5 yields 4.53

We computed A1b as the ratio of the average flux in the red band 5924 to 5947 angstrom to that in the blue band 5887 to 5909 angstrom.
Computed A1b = 1.61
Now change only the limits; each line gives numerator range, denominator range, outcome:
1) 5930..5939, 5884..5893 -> 2.05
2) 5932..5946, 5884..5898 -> 2.18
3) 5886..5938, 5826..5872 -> 0.84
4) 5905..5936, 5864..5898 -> 1.32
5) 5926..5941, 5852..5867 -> 1.06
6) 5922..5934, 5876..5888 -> 1.19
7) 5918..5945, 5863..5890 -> 1.16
